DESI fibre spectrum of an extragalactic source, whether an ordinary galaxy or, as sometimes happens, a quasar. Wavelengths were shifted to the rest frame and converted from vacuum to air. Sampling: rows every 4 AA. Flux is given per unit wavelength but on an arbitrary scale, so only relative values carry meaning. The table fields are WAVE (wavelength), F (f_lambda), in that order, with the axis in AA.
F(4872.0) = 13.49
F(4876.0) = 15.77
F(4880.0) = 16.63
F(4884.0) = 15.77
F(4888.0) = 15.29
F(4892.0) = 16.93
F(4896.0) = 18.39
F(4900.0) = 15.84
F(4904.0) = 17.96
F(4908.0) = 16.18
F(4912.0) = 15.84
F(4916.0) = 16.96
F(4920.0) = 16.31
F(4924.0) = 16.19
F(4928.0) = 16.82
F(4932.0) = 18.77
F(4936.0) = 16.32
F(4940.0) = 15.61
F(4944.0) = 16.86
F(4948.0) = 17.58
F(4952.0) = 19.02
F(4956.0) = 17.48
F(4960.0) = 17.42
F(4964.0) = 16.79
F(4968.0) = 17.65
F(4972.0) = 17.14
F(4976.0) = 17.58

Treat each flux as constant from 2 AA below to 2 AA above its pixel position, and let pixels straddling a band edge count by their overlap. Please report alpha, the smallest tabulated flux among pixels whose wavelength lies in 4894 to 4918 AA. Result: 15.84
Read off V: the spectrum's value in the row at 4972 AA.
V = 17.14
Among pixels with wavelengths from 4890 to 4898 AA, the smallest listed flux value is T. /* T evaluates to 16.93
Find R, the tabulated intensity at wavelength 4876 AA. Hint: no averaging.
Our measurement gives 15.77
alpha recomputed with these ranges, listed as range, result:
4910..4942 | 15.61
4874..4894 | 15.29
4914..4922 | 16.31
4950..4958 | 17.48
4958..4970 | 16.79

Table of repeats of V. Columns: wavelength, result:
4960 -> 17.42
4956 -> 17.48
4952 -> 19.02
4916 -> 16.96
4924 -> 16.19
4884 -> 15.77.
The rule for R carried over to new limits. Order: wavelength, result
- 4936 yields 16.32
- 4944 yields 16.86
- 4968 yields 17.65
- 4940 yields 15.61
